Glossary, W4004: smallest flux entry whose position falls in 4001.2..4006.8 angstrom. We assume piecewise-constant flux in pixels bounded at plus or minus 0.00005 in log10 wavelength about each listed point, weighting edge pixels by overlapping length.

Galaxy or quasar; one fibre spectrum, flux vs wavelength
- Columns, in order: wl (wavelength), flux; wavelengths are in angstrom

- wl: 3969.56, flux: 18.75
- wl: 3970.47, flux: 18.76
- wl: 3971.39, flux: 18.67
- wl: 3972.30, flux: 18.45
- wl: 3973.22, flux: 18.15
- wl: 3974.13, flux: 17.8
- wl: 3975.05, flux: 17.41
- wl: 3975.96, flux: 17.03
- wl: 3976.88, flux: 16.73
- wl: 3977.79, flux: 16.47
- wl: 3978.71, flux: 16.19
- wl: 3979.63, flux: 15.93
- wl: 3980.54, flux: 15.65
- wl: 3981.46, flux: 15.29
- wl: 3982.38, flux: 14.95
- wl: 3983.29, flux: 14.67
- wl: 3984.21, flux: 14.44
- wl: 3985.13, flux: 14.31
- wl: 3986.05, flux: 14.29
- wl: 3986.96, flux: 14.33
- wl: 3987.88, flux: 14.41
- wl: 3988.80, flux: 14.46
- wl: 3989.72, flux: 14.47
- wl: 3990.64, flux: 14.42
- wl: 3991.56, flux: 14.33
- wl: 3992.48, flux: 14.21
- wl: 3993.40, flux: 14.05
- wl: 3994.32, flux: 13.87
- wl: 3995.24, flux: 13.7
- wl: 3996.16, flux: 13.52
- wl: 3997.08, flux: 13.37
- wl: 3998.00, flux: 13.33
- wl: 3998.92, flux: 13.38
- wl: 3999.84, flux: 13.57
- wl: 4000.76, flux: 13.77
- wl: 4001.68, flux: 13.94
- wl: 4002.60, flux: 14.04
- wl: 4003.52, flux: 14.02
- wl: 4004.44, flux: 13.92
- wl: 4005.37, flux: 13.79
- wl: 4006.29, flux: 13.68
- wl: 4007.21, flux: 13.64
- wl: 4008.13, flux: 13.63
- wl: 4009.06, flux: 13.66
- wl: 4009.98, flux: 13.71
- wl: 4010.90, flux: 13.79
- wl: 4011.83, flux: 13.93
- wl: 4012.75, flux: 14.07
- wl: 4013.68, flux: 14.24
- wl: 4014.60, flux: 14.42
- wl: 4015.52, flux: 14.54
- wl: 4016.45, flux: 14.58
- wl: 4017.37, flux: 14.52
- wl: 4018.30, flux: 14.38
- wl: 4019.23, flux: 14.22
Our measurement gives 13.68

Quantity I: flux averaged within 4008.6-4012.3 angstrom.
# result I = 13.8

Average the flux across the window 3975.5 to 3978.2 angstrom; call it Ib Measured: 16.8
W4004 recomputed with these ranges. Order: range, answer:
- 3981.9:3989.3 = 14.29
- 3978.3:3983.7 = 14.67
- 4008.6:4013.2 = 13.66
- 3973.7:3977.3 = 16.73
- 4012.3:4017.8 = 14.07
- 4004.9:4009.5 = 13.63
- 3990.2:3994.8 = 13.87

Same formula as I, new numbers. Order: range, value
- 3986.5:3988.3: 14.4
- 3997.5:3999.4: 13.4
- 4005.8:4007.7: 13.7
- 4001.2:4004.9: 14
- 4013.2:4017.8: 14.5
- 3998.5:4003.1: 13.8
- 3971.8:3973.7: 18.3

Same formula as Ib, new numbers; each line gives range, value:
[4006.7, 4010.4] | 13.7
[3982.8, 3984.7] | 14.6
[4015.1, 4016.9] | 14.5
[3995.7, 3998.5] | 13.4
